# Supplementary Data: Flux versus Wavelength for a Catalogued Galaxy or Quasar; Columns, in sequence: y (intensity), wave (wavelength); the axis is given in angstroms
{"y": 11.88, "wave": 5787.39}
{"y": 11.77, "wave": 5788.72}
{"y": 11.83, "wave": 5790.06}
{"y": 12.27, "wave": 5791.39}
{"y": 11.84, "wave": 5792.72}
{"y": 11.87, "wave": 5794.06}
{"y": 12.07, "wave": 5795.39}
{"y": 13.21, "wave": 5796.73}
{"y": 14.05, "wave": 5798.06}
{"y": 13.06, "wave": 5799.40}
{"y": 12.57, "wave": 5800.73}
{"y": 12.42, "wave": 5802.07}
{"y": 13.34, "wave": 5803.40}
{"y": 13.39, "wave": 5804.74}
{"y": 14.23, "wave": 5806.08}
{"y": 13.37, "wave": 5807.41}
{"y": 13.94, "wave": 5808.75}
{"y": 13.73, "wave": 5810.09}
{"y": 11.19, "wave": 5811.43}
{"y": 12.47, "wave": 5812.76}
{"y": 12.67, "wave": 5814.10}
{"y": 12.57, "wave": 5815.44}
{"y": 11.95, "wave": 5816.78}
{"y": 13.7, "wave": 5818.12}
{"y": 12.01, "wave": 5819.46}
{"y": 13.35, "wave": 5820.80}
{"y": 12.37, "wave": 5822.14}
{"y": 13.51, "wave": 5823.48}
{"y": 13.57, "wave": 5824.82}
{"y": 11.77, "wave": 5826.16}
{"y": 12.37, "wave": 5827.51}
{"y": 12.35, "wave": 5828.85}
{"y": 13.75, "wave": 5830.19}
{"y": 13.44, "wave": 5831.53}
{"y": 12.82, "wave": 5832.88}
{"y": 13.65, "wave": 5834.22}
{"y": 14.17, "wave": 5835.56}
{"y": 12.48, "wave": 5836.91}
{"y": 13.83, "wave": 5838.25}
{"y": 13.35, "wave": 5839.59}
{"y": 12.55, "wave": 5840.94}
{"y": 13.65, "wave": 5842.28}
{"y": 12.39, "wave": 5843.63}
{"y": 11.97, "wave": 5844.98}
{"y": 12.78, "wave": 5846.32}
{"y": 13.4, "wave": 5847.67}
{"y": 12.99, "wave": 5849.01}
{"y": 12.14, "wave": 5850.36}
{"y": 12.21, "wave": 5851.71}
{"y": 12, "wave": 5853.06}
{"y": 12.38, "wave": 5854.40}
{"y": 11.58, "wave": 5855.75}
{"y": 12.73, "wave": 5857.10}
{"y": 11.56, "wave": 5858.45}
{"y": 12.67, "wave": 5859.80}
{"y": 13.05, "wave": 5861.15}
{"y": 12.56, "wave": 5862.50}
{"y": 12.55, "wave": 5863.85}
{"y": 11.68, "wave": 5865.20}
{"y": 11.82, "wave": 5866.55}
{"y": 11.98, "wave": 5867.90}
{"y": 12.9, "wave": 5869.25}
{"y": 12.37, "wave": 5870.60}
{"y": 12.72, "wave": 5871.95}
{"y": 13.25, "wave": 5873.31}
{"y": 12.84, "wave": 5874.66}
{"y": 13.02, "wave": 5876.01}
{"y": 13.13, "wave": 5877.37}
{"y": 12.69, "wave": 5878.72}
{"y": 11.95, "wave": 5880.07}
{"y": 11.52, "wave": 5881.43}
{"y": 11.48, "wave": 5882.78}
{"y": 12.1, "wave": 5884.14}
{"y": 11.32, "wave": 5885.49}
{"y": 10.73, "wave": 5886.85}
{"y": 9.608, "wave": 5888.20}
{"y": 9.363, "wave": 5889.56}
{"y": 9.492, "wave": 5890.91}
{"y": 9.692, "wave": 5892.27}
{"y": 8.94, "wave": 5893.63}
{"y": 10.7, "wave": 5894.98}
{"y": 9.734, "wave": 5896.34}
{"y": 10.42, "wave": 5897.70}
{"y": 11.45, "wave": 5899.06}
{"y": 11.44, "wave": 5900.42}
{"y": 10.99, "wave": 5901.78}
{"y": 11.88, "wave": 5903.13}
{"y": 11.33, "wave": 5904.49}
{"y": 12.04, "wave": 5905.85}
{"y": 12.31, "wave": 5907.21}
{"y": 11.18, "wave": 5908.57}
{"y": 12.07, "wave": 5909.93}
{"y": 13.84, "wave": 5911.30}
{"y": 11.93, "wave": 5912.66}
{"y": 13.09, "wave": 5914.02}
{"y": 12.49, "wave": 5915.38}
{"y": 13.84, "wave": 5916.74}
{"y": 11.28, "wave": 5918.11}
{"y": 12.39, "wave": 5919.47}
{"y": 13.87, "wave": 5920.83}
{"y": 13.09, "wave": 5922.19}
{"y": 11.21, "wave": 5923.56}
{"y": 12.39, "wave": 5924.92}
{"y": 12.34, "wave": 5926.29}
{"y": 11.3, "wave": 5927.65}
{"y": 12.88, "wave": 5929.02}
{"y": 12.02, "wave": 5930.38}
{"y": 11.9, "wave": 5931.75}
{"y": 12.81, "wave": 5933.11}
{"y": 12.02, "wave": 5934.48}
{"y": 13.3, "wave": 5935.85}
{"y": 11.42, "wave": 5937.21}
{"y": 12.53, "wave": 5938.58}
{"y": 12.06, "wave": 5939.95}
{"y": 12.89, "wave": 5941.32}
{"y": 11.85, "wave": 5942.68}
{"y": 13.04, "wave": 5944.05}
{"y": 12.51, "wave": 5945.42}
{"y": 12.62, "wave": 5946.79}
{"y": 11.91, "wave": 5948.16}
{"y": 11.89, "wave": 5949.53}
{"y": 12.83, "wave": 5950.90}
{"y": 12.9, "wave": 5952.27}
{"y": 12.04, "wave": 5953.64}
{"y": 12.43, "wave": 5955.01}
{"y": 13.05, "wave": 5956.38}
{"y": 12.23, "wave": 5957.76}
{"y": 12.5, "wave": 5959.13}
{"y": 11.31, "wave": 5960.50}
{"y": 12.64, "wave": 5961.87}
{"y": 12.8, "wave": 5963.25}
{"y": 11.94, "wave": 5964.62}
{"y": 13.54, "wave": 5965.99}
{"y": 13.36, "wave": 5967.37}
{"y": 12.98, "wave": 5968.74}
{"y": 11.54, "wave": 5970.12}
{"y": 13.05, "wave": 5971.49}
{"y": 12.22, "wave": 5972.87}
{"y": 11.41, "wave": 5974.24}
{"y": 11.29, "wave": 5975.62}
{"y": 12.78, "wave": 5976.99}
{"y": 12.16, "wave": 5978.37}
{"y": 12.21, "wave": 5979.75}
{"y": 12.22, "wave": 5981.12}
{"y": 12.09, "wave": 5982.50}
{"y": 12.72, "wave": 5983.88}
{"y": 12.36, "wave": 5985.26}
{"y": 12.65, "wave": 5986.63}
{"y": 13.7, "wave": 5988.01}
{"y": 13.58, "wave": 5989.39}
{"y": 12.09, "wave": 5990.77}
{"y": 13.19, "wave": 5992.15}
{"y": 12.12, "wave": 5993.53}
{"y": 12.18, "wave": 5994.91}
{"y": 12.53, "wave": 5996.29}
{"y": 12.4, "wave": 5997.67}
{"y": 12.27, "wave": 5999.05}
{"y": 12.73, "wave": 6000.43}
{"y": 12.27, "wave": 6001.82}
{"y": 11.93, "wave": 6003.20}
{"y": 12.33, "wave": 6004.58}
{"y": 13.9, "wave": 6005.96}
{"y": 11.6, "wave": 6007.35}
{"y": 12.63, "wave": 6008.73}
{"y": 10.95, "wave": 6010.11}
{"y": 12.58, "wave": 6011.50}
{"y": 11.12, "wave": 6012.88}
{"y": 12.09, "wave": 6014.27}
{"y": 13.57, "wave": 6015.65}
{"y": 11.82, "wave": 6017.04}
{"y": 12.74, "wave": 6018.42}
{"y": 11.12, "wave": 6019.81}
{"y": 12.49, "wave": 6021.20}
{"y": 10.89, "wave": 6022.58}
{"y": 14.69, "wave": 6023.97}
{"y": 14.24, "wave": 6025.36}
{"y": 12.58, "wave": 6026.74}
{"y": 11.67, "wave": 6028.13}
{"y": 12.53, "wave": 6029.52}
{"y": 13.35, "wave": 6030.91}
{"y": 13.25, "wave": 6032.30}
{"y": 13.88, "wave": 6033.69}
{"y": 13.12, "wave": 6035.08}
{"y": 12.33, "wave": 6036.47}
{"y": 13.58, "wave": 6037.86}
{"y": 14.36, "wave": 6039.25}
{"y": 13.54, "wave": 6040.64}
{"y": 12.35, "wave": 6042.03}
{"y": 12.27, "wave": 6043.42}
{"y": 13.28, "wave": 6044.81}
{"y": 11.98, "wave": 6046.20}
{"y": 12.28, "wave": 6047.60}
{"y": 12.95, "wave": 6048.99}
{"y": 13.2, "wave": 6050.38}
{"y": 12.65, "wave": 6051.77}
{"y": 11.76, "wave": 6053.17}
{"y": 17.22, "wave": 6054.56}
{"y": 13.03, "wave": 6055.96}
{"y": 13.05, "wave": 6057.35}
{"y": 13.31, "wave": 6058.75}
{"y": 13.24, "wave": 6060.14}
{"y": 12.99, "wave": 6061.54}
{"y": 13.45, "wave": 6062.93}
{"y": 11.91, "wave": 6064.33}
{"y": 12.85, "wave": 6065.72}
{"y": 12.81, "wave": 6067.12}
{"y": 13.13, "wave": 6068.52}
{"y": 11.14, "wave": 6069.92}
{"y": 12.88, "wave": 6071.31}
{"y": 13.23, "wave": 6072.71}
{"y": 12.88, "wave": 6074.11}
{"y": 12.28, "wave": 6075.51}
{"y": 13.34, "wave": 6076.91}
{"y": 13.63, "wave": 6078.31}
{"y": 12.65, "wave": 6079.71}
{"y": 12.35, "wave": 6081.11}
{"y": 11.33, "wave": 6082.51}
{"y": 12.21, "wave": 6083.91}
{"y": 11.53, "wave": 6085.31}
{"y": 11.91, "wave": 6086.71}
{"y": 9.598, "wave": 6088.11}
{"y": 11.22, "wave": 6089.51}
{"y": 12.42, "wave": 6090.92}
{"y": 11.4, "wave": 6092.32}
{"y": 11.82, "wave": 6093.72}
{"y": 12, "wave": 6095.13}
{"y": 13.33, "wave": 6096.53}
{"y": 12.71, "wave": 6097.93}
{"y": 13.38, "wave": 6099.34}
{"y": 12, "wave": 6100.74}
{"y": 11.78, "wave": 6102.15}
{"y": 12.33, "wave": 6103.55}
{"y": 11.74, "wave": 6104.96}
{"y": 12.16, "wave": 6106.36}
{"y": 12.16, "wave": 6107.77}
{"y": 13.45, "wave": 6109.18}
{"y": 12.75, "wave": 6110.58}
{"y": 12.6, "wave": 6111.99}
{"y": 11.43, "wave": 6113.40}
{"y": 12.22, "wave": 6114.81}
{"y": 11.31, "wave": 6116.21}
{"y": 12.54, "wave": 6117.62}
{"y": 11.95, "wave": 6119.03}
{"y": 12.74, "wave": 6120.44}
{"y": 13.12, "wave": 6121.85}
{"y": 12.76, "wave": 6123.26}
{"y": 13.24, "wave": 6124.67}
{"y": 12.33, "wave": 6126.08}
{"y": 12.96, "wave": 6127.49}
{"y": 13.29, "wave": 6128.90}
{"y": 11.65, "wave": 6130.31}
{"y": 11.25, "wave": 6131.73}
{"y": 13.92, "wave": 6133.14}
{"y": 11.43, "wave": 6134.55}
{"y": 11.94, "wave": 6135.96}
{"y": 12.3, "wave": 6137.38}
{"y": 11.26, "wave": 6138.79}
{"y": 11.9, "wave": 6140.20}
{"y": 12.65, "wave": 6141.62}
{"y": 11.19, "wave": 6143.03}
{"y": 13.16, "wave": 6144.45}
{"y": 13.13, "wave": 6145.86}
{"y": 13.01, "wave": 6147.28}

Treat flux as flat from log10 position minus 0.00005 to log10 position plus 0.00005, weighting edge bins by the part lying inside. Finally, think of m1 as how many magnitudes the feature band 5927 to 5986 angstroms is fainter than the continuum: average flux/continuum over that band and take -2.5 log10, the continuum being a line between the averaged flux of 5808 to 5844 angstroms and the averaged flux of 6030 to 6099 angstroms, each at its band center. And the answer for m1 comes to 0.040 mag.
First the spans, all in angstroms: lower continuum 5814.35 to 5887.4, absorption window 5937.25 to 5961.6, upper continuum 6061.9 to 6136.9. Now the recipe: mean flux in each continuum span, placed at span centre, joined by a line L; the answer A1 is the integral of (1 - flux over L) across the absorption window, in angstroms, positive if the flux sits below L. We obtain 0.2 angstroms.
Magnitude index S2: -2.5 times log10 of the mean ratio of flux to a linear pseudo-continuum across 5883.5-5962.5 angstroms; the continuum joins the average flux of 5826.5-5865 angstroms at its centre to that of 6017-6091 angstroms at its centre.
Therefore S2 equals 0.07 mag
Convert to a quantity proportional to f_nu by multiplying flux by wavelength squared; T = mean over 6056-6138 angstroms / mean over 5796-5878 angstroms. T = 1.1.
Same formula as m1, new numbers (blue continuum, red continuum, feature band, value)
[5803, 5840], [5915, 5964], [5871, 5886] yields 0.03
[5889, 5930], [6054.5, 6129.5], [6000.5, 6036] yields -0.03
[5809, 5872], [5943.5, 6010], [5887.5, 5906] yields 0.20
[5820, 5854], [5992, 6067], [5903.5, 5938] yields 0.04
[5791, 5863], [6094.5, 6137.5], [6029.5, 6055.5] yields -0.06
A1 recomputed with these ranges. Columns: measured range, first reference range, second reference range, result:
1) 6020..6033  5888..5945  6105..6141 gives -0.76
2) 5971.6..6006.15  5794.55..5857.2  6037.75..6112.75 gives 0.71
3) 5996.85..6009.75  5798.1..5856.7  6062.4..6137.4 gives 0.12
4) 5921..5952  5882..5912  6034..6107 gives -2.64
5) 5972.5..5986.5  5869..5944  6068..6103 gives -0.16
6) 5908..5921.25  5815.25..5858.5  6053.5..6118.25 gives 0.11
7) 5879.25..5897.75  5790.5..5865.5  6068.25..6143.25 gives 3.14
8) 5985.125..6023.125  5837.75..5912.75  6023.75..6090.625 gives 0.56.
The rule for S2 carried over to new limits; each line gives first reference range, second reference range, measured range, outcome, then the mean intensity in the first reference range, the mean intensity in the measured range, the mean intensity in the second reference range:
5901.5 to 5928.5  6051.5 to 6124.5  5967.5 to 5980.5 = 0.01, 12.3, 12.2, 12.5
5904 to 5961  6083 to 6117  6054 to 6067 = -0.11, 12.4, 13.4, 12.1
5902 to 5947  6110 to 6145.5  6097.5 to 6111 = -0.01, 12.3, 12.4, 12.3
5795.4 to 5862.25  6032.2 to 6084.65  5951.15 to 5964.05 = 0.04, 12.9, 12.4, 12.9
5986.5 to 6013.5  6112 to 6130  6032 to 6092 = -0.02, 12.4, 12.7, 12.5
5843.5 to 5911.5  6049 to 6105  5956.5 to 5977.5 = -0.02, 11.8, 12.4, 12.6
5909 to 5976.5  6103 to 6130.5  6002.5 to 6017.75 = 0.02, 12.4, 12.2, 12.5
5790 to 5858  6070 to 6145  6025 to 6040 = -0.06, 12.8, 13.2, 12.3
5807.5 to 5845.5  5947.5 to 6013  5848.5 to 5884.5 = 0.04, 12.9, 12.4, 12.4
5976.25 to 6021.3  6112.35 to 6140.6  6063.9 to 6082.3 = -0.03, 12.4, 12.7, 12.3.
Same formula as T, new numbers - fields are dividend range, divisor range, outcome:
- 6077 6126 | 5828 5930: 1.09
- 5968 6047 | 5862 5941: 1.09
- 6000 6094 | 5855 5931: 1.12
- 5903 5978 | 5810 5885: 1.01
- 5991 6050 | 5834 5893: 1.09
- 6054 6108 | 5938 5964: 1.05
